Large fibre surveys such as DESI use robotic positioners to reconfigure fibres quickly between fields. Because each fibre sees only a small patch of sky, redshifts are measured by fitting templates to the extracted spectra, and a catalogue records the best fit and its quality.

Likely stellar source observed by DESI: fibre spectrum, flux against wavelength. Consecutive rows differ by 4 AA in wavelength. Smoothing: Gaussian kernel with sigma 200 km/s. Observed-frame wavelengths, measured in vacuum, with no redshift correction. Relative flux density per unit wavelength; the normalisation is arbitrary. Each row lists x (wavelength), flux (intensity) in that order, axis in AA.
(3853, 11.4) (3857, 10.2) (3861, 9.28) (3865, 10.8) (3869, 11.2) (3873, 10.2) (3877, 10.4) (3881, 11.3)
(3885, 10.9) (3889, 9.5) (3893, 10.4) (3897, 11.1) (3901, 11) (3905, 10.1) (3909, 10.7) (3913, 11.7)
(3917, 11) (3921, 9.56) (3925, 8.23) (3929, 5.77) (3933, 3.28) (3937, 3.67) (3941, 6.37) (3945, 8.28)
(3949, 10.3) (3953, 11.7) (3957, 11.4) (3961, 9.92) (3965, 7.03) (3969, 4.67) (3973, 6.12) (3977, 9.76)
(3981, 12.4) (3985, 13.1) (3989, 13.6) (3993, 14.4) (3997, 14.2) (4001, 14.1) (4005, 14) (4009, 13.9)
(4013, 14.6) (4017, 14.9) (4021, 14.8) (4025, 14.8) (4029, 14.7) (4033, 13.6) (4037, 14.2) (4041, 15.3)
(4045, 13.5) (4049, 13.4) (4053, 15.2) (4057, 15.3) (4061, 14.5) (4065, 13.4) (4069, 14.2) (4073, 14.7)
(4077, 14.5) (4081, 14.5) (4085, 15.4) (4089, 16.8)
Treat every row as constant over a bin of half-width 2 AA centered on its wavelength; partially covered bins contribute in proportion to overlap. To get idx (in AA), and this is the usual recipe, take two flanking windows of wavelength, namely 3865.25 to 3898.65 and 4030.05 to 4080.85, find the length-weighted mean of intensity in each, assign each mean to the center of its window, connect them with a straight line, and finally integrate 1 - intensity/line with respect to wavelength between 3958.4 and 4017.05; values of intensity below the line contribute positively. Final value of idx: 5.8 AA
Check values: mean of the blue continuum 10.6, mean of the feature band 11.7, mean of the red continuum 14.3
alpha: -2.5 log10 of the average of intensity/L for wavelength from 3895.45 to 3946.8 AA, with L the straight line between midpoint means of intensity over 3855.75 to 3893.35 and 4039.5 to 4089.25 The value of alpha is 0.31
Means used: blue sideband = 10.4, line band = 8.5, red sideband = 14.6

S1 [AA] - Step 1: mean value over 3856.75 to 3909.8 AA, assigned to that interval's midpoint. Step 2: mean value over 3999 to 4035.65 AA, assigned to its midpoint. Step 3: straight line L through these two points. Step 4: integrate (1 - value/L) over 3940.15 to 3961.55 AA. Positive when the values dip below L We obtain 4.6 AA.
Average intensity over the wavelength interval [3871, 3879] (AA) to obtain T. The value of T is 10.3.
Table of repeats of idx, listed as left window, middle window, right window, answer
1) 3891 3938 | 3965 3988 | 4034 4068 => 4.6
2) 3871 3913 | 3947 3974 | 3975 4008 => 7.7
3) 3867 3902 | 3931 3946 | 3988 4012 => 8.7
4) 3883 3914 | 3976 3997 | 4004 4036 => 0.7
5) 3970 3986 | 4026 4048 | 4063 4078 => -2.9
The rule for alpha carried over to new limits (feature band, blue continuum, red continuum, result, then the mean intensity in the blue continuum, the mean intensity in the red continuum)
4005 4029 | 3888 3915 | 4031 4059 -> -0.071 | 10.7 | 14.4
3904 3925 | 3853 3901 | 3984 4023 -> 0.119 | 10.5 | 14.2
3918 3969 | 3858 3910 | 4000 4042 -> 0.477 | 10.5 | 14.4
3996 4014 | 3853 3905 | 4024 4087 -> -0.064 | 10.5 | 14.4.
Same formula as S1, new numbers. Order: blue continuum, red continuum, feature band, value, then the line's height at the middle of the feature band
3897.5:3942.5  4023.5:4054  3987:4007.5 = -3.0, 12.2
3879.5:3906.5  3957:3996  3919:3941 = 9.1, 10.5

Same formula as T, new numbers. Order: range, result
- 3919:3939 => 6.1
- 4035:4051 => 14.1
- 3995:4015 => 14.2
